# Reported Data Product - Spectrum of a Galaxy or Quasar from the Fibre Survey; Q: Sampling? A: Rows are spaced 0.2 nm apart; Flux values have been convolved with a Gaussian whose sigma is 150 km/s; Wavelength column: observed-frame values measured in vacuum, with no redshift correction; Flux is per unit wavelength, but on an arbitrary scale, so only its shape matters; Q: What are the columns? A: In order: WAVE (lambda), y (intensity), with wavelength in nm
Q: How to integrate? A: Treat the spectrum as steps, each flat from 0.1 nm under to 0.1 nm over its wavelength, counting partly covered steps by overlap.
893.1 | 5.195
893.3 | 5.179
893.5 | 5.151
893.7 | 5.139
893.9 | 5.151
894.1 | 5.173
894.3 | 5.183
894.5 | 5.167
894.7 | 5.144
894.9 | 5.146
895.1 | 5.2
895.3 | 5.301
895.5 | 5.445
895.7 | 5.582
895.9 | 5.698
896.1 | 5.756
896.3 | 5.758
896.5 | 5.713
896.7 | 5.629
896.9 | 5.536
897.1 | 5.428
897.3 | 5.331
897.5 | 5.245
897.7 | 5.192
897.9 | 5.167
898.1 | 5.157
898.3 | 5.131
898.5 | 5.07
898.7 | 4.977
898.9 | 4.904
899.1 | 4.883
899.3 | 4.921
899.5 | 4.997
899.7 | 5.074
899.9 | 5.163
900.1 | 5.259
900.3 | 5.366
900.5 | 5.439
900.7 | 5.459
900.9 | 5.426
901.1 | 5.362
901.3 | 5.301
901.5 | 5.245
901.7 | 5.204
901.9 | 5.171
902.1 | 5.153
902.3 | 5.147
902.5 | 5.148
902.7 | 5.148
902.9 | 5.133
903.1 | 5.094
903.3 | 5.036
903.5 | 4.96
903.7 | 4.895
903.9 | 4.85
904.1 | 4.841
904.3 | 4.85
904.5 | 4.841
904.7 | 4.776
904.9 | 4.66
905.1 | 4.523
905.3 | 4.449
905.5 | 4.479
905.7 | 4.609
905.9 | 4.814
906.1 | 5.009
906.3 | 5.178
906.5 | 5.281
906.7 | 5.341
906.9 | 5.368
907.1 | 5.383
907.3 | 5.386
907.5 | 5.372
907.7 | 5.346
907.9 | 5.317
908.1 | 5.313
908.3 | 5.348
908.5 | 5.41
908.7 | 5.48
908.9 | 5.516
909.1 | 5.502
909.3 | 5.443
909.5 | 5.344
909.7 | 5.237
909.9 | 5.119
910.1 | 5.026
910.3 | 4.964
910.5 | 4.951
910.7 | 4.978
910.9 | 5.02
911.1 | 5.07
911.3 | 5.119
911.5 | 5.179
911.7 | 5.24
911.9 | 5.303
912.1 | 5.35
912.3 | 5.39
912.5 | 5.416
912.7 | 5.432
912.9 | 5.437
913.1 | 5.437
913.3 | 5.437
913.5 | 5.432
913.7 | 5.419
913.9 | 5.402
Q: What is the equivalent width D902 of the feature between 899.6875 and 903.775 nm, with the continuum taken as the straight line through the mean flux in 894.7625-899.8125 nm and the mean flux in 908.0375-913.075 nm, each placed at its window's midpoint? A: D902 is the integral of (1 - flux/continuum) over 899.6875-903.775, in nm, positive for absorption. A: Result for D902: 0.06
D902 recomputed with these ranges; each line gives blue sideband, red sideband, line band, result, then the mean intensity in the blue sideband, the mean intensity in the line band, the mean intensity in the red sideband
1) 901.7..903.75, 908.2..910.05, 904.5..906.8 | 0.173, 5.1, 4.83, 5.37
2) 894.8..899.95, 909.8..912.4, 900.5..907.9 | 0.197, 5.29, 5.07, 5.13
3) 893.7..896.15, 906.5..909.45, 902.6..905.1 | 0.213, 5.31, 4.91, 5.39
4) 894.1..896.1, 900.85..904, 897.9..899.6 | 0.072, 5.33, 5.01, 5.14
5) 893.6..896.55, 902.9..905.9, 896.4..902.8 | -0.183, 5.36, 5.23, 4.79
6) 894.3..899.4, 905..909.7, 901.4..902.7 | 0.016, 5.3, 5.18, 5.18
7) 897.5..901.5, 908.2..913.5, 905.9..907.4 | -0.002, 5.17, 5.25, 5.28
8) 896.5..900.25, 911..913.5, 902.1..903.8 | 0.051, 5.19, 5.08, 5.32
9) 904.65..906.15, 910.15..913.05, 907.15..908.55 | -0.140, 4.65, 5.36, 5.2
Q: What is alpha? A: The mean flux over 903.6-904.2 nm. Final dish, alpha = 4.86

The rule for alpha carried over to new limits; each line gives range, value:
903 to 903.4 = 5.06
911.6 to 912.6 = 5.34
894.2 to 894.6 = 5.17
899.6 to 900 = 5.12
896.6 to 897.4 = 5.48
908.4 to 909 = 5.47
